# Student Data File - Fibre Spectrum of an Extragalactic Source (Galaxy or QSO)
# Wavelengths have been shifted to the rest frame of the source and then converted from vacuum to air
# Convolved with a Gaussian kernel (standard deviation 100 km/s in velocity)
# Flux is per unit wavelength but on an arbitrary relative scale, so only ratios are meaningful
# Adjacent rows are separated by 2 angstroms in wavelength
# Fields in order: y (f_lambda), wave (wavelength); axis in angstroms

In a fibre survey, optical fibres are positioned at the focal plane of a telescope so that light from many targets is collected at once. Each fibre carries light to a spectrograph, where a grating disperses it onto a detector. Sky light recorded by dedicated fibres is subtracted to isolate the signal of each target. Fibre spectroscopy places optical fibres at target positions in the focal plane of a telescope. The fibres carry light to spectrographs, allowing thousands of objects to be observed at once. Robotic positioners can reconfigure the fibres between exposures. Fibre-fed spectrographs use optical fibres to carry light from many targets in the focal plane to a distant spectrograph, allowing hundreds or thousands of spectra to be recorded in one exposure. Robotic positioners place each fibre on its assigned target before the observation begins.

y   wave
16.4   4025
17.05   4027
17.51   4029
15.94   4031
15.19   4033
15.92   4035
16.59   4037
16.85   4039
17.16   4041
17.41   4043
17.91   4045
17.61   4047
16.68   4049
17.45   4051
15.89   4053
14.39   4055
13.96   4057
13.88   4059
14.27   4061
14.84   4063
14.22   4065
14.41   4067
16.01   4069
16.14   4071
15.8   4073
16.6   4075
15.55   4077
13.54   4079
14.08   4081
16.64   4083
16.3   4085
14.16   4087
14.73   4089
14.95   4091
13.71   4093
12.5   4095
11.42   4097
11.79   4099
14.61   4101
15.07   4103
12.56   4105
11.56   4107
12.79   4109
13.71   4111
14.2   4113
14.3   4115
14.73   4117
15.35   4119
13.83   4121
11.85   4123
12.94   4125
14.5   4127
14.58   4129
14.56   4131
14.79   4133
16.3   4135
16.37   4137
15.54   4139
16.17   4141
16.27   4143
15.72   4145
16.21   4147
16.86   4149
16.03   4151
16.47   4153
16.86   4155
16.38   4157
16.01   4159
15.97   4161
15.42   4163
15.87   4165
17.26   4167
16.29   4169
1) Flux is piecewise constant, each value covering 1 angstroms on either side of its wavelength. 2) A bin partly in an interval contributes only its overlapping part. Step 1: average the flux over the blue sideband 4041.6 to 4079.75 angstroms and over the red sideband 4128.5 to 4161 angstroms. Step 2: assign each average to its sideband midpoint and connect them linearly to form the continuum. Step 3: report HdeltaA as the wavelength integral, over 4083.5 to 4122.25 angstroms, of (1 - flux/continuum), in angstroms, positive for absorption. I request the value 4.8 angstroms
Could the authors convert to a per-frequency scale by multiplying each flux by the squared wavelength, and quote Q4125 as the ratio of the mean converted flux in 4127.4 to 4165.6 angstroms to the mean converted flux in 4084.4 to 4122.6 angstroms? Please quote 1.2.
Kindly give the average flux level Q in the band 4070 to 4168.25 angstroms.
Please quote 14.9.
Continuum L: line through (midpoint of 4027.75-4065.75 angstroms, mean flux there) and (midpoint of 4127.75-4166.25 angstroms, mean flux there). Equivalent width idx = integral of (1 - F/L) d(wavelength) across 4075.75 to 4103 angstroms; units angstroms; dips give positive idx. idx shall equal 3.0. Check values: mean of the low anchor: 16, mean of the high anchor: 15.9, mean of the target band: 14.2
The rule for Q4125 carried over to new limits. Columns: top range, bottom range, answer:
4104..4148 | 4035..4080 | 0.95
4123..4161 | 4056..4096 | 1.09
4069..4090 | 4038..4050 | 0.91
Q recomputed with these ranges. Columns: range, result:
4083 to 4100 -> 13.9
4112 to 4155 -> 15.2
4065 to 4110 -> 14.3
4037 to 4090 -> 15.7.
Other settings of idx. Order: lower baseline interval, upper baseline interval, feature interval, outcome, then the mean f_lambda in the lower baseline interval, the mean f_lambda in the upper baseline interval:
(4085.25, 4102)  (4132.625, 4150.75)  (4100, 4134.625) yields 2.09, 13.6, 16.1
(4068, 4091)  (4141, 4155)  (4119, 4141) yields 1.95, 15.4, 16.3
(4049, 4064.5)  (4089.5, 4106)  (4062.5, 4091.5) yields -2.04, 15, 13.4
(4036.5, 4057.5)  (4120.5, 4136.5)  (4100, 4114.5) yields 1.30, 16.6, 14.2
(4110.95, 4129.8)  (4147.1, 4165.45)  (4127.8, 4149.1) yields -0.81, 14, 16.2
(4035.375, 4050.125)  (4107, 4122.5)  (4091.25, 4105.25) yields 1.34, 17.1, 13.9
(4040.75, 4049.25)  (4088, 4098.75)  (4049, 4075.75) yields 1.13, 17.4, 13.3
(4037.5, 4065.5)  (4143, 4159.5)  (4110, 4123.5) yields 1.76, 15.9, 16.3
